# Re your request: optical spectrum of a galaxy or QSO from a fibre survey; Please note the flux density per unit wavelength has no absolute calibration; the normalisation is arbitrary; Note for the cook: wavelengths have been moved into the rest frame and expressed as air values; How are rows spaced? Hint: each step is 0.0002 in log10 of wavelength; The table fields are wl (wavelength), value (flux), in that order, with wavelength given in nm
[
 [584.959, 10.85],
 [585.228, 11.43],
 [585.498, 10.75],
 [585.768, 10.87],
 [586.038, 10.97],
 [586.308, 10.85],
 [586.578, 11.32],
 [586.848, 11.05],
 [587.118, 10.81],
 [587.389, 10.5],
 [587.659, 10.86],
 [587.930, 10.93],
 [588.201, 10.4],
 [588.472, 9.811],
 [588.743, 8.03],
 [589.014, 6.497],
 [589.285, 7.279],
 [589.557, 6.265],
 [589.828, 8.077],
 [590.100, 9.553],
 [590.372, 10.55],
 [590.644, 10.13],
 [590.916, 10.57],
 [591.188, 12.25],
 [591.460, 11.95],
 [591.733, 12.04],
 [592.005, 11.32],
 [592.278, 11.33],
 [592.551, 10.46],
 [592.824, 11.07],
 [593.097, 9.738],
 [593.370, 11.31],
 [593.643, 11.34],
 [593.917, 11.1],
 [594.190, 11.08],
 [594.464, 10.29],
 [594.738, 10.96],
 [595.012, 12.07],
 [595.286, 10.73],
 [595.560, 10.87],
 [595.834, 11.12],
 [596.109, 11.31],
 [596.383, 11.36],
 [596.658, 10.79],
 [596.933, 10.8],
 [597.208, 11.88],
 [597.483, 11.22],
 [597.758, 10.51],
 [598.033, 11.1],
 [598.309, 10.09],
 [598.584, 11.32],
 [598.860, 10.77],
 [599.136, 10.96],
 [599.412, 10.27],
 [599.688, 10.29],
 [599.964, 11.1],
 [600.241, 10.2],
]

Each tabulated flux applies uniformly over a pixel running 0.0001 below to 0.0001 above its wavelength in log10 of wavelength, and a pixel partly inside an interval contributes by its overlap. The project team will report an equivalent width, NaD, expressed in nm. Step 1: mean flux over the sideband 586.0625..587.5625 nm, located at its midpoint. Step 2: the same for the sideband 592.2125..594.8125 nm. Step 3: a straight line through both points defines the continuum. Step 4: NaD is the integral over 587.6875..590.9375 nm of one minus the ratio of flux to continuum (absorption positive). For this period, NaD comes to 0.56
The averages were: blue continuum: 10.9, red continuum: 10.9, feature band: 9.01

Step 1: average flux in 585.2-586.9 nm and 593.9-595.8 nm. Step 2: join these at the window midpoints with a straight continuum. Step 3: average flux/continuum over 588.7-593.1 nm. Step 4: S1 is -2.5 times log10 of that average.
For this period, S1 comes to 0.12 mag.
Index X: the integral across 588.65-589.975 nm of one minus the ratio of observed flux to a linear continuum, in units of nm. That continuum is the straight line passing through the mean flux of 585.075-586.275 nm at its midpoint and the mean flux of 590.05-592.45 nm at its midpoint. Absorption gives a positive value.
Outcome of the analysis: 0.46 nm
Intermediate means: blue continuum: 11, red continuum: 11.1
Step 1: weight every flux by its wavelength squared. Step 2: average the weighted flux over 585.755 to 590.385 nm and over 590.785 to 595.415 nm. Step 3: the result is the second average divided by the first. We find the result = 1.18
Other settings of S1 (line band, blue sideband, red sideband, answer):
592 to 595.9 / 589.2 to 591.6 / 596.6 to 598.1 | -0.060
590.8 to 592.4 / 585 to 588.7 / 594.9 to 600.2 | -0.073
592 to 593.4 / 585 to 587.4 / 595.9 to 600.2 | 0.014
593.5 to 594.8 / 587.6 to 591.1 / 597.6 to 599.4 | -0.099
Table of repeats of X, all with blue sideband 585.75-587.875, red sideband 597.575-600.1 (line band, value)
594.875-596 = -0.04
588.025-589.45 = 0.32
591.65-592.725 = -0.04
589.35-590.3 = 0.24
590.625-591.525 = -0.04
